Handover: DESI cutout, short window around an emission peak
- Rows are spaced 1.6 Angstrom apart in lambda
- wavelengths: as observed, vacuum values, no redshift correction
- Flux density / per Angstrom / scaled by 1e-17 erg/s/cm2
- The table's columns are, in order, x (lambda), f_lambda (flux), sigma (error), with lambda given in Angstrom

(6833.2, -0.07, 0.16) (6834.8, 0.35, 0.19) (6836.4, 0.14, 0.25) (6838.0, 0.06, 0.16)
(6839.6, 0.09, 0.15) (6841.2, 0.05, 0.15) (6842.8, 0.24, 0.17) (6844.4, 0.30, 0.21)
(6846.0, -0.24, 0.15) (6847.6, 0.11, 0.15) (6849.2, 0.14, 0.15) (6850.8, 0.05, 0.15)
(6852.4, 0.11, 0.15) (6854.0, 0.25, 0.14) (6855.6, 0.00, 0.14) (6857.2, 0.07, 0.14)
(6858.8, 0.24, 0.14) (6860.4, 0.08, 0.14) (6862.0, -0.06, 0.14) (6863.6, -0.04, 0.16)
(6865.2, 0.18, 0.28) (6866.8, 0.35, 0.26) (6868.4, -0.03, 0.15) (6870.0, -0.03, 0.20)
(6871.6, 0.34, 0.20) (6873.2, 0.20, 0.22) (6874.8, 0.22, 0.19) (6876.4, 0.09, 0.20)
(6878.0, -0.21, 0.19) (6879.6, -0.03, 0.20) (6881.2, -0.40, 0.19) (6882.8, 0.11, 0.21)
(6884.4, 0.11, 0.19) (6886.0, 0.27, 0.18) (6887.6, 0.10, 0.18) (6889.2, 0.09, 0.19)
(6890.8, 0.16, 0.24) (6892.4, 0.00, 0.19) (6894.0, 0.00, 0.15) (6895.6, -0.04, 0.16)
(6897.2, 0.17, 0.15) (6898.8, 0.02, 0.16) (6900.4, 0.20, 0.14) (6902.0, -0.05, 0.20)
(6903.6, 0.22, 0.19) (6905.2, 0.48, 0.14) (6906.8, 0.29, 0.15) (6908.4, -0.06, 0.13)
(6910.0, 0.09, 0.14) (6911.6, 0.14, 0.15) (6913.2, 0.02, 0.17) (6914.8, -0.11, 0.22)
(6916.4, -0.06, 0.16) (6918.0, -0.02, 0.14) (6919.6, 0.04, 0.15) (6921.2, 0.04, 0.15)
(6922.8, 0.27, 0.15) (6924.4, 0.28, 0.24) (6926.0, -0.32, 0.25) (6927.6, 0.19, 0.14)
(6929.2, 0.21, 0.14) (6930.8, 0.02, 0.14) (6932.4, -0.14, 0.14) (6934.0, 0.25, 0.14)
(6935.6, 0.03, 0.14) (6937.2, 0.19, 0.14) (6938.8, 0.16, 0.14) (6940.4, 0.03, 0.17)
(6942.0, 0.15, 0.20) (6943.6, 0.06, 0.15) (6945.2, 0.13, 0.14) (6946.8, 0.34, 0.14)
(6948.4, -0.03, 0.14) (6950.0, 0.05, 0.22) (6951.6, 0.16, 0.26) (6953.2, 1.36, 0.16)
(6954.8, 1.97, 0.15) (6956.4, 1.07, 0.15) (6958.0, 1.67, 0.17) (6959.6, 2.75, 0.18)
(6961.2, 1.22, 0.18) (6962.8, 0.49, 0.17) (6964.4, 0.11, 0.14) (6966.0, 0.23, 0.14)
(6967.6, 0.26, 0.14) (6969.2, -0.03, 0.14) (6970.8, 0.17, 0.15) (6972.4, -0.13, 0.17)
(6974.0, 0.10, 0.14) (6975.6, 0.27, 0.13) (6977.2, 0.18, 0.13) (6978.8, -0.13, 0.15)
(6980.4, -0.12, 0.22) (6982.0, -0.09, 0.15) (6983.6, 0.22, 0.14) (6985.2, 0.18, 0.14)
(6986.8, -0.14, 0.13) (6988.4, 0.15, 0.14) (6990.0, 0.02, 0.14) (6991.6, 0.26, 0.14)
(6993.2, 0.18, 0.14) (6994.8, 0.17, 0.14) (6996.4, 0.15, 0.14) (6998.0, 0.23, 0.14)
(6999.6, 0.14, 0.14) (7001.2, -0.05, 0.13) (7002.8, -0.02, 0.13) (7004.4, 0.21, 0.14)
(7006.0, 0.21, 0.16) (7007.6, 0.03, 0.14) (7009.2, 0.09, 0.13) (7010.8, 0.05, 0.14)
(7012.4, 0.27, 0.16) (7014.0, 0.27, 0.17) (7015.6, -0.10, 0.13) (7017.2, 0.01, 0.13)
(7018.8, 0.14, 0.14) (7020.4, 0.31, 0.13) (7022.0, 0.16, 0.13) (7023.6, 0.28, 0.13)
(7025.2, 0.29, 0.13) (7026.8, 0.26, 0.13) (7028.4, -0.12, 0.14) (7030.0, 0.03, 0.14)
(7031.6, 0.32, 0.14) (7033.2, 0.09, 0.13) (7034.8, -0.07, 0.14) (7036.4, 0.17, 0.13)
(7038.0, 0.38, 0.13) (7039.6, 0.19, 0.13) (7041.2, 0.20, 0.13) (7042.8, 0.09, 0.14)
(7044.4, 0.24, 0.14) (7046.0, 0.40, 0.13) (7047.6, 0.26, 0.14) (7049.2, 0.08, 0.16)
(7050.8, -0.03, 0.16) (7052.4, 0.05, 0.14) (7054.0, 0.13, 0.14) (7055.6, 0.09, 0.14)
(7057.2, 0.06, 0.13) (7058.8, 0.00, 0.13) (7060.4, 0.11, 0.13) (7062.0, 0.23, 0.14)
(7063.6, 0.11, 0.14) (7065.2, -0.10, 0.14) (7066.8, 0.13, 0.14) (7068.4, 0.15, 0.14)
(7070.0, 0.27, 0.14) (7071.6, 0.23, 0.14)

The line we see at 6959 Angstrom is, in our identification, [O II] 3727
